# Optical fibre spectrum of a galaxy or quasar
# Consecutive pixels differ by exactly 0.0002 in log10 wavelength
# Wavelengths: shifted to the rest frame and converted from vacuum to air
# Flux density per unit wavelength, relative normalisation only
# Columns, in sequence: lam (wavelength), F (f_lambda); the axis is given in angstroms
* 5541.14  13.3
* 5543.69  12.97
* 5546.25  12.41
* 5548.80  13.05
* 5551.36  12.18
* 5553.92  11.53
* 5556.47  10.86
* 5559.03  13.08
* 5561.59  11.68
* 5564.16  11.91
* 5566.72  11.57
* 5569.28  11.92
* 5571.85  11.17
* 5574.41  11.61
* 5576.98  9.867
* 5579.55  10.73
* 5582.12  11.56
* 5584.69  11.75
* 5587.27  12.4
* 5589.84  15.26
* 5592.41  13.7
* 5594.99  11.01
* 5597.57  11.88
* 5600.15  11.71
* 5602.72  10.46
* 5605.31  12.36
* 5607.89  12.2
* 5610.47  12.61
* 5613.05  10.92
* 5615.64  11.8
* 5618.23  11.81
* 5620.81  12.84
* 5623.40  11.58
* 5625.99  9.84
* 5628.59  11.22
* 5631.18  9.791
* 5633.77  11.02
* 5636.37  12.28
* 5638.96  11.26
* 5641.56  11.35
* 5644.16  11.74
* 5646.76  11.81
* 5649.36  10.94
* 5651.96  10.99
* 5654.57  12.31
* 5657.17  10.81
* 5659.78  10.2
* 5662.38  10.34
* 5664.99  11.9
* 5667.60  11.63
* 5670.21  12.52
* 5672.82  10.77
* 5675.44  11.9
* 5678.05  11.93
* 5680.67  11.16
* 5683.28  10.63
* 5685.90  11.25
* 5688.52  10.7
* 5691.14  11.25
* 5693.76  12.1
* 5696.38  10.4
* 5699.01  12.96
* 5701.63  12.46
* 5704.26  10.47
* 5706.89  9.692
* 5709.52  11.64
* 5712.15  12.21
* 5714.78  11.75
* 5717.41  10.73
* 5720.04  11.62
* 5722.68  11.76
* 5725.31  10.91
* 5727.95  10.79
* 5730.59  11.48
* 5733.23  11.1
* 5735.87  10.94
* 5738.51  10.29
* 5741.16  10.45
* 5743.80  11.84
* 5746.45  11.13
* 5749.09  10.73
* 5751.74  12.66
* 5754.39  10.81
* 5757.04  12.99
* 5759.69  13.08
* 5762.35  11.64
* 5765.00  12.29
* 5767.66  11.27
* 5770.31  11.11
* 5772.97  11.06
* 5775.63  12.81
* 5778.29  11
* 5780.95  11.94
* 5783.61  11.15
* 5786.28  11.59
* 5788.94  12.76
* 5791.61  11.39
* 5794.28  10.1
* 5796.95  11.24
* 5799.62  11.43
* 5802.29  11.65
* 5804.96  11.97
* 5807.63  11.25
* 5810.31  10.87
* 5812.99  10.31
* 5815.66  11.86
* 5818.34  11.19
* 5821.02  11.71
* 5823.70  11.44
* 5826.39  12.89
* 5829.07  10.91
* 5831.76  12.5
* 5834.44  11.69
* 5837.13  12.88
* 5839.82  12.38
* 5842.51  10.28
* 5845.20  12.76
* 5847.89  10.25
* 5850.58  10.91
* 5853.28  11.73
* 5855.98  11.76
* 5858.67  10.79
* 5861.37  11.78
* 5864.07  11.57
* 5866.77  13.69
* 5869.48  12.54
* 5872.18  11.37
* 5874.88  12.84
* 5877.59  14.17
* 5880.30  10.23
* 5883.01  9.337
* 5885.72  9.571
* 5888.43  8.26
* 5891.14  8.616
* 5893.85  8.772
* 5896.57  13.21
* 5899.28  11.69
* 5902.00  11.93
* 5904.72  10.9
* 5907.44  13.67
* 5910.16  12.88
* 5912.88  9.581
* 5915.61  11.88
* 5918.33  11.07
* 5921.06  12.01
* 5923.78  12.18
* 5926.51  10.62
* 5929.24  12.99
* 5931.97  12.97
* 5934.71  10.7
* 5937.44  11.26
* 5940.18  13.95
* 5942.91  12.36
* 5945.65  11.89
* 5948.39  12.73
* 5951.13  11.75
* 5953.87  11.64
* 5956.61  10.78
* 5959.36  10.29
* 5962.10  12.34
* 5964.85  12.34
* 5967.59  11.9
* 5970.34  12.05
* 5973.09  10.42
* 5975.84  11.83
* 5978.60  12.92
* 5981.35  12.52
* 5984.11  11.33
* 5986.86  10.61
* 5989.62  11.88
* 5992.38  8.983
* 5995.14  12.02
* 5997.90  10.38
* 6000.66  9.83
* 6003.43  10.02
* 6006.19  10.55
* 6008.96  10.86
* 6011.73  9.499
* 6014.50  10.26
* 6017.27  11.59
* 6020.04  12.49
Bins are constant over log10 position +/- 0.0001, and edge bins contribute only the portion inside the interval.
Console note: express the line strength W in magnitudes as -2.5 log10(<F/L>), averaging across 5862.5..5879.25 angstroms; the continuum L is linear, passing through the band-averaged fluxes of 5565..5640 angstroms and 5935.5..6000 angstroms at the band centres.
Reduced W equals -0.09 mag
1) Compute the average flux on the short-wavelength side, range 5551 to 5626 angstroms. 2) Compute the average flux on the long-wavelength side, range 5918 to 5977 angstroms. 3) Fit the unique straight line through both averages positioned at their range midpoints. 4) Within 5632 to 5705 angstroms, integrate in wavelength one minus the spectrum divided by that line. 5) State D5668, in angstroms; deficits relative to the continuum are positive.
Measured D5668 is 2.7 angstroms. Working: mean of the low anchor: 11.8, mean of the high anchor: 11.8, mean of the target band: 11.4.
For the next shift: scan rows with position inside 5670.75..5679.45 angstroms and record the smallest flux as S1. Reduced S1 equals 10.77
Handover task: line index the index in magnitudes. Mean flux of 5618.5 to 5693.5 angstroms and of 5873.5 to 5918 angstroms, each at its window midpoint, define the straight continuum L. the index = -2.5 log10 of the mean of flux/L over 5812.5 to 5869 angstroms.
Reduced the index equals -0.05 mag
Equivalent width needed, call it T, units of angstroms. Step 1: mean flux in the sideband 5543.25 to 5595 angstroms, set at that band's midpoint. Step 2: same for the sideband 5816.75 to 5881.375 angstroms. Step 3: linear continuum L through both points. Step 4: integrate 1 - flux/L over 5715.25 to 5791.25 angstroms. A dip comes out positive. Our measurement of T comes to 2.6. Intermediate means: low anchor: 12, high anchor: 11.9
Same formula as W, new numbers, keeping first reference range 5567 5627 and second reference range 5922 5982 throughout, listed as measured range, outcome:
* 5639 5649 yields 0.027 mag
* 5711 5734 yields 0.043 mag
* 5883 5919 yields 0.099 mag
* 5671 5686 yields 0.047 mag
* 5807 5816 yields 0.086 mag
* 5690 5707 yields 0.035 mag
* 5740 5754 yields 0.047 mag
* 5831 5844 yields -0.005 mag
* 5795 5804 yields 0.046 mag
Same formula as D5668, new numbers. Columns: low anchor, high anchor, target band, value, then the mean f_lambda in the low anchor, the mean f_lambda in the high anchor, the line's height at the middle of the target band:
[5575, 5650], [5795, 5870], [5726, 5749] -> 1.3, 11.6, 11.6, 11.6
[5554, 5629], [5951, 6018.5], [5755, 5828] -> -1.1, 11.8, 11.1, 11.4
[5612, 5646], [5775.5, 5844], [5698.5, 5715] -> -0.1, 11.4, 11.6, 11.4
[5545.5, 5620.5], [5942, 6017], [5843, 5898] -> 1.2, 11.9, 11.3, 11.4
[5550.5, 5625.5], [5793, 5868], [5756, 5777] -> -0.7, 11.8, 11.6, 11.6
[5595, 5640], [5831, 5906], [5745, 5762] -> -0.7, 11.5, 11.4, 11.4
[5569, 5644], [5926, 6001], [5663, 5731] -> 1.5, 11.6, 11.7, 11.6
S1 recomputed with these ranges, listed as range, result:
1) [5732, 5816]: 10.1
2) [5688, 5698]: 10.4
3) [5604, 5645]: 9.791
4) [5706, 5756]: 9.692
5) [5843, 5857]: 10.25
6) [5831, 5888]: 9.337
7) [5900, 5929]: 9.581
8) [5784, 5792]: 11.39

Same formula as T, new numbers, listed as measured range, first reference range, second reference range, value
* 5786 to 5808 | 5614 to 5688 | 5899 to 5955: 0.3 angstroms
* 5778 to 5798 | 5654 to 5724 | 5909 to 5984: 0.2 angstroms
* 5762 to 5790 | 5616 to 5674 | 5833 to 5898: -0.9 angstroms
